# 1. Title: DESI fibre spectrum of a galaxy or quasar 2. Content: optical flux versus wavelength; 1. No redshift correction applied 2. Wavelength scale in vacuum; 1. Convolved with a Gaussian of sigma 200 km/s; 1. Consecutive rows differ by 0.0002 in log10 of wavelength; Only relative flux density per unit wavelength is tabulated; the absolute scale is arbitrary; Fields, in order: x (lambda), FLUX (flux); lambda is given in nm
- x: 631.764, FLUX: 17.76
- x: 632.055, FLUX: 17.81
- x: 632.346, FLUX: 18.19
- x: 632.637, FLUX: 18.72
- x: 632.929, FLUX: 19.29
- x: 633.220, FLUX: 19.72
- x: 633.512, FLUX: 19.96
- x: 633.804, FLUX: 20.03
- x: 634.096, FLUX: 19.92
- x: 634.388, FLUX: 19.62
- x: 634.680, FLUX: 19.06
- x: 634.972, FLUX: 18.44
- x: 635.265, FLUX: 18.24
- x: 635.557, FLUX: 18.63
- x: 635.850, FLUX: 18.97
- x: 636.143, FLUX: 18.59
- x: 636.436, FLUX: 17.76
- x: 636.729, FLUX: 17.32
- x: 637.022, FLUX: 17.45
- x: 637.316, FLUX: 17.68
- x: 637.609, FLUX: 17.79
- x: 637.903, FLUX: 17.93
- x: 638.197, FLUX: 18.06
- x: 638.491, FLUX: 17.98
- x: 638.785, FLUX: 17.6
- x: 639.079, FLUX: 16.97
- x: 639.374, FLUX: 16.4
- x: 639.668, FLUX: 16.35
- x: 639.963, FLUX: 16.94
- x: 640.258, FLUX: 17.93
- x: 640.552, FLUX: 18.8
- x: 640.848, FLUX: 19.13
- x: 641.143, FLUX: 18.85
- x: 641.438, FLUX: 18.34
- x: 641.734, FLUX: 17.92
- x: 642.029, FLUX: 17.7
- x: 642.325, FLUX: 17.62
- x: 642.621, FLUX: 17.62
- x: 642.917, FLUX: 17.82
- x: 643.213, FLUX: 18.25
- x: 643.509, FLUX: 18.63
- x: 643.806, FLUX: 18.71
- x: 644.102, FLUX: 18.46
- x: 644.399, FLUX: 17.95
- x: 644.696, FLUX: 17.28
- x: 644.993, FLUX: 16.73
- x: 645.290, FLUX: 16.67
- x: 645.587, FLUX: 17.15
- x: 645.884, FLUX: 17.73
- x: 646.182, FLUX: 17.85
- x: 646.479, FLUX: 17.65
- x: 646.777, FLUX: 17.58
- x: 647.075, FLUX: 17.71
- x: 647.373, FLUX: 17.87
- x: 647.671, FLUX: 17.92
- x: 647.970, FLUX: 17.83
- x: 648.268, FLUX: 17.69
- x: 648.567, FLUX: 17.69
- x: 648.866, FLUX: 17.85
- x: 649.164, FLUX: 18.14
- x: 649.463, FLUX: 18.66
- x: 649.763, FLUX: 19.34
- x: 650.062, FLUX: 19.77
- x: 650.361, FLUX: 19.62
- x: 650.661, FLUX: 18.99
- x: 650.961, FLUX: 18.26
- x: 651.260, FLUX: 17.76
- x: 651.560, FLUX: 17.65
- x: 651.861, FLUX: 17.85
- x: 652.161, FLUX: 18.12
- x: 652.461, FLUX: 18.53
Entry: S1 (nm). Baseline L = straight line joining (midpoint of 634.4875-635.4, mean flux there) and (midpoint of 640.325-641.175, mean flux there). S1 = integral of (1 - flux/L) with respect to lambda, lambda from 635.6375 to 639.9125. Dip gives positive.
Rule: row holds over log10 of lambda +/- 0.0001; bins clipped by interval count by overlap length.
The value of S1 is 0.25 nm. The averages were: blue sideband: 18.6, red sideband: 18.8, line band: 17.6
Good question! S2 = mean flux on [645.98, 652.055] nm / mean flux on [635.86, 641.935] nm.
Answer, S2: 1.02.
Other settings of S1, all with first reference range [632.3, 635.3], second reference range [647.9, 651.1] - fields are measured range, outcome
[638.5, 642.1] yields 0.23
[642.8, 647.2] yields 0.24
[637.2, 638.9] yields 0.11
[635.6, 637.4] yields 0.11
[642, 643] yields 0.06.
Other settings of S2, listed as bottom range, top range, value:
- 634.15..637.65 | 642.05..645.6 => 0.97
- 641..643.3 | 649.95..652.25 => 1.03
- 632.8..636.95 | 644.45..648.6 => 0.93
